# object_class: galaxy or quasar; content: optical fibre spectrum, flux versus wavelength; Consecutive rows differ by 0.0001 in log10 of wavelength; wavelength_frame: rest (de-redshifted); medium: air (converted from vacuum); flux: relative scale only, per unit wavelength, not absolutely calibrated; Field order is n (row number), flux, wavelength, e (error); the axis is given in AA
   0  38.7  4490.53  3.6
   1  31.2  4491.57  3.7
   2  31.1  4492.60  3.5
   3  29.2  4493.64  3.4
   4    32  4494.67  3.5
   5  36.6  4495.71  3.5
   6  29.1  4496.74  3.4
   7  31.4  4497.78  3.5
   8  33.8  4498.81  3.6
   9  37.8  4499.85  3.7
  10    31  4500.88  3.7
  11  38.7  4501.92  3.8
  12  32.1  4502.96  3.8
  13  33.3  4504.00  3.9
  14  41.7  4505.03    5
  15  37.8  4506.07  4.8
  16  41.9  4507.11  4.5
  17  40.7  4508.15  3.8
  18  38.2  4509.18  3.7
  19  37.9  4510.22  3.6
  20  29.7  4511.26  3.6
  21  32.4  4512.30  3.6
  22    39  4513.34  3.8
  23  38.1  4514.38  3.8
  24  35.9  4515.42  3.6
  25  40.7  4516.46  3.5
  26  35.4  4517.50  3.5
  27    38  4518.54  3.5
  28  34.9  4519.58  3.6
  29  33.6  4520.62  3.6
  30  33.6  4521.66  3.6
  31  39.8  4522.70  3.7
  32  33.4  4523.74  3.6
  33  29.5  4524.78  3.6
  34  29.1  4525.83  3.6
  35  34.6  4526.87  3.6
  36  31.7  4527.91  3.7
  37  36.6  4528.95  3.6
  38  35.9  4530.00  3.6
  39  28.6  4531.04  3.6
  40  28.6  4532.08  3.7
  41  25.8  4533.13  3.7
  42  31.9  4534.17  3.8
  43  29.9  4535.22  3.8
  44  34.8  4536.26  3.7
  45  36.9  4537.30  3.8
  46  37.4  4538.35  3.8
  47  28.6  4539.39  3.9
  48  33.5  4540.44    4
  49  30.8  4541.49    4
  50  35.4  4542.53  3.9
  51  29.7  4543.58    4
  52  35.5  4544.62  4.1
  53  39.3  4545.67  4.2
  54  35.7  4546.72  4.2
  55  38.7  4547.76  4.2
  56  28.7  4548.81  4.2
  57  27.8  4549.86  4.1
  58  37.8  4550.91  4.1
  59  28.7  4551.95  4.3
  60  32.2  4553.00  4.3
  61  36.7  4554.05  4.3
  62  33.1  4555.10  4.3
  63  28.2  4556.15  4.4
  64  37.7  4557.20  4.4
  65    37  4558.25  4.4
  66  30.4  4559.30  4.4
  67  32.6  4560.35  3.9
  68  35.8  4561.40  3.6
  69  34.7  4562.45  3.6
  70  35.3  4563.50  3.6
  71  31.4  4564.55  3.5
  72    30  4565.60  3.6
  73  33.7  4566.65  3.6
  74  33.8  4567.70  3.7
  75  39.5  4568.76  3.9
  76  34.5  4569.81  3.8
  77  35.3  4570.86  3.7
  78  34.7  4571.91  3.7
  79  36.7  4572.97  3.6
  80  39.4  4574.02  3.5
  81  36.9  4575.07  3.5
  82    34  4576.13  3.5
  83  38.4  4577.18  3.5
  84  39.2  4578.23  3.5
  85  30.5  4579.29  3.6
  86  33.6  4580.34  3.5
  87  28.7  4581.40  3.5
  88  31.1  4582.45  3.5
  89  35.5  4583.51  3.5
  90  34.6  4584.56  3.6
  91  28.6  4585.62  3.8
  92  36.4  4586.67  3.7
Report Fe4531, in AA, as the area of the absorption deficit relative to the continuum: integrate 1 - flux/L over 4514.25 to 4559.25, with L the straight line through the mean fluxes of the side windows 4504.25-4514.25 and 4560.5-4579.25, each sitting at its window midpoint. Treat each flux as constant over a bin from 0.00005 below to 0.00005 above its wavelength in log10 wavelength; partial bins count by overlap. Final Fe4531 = 3.6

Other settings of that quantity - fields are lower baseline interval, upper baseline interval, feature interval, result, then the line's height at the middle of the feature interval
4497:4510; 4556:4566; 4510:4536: 1.26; 35.4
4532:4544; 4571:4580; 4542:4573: 0.17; 34.2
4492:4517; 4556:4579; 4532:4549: 0.95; 35.2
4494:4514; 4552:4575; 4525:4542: 1.36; 34.9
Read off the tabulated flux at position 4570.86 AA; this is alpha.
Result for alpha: 35.3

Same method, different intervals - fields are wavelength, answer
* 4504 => 33.3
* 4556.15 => 28.2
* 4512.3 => 32.4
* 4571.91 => 34.7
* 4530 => 35.9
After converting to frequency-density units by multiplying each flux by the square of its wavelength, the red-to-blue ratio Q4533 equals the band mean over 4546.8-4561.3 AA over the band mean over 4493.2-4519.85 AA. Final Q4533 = 0.9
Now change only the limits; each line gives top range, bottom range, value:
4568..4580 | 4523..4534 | 1.17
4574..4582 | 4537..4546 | 1.04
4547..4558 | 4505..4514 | 0.90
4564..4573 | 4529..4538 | 1.09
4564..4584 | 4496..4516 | 0.99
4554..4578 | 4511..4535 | 1.05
